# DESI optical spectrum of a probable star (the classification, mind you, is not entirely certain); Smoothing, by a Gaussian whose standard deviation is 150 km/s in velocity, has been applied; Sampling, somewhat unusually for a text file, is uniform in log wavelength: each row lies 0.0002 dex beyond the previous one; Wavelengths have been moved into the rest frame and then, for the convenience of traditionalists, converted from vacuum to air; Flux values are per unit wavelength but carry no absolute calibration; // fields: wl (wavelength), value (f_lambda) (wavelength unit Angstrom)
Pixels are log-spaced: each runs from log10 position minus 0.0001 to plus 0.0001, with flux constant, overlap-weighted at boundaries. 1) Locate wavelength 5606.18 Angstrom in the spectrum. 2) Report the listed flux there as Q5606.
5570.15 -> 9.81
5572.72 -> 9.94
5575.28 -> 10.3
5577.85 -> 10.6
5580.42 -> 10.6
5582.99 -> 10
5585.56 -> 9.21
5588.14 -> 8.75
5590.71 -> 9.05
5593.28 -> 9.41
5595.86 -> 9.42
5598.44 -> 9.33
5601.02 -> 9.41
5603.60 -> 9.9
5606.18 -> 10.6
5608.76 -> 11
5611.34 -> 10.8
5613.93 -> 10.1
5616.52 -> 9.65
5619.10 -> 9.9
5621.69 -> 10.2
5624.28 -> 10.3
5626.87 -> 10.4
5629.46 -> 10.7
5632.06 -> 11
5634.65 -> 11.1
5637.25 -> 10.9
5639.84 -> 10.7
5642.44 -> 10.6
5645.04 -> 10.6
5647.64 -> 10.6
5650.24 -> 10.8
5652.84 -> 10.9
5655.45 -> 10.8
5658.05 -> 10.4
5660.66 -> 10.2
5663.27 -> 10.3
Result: 10.6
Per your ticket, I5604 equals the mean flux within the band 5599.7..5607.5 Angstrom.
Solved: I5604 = 9.97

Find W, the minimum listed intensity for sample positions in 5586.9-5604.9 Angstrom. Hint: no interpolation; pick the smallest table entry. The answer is 8.75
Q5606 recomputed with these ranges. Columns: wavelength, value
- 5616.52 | 9.65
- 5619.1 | 9.9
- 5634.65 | 11.1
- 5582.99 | 10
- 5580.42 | 10.6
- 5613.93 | 10.1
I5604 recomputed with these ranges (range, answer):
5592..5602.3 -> 9.39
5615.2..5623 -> 9.92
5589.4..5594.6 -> 9.24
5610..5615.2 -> 10.5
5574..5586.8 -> 10.1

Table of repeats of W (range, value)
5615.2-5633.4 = 9.65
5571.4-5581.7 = 9.94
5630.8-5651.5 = 10.6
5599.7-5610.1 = 9.41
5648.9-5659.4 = 10.4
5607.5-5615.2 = 10.1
